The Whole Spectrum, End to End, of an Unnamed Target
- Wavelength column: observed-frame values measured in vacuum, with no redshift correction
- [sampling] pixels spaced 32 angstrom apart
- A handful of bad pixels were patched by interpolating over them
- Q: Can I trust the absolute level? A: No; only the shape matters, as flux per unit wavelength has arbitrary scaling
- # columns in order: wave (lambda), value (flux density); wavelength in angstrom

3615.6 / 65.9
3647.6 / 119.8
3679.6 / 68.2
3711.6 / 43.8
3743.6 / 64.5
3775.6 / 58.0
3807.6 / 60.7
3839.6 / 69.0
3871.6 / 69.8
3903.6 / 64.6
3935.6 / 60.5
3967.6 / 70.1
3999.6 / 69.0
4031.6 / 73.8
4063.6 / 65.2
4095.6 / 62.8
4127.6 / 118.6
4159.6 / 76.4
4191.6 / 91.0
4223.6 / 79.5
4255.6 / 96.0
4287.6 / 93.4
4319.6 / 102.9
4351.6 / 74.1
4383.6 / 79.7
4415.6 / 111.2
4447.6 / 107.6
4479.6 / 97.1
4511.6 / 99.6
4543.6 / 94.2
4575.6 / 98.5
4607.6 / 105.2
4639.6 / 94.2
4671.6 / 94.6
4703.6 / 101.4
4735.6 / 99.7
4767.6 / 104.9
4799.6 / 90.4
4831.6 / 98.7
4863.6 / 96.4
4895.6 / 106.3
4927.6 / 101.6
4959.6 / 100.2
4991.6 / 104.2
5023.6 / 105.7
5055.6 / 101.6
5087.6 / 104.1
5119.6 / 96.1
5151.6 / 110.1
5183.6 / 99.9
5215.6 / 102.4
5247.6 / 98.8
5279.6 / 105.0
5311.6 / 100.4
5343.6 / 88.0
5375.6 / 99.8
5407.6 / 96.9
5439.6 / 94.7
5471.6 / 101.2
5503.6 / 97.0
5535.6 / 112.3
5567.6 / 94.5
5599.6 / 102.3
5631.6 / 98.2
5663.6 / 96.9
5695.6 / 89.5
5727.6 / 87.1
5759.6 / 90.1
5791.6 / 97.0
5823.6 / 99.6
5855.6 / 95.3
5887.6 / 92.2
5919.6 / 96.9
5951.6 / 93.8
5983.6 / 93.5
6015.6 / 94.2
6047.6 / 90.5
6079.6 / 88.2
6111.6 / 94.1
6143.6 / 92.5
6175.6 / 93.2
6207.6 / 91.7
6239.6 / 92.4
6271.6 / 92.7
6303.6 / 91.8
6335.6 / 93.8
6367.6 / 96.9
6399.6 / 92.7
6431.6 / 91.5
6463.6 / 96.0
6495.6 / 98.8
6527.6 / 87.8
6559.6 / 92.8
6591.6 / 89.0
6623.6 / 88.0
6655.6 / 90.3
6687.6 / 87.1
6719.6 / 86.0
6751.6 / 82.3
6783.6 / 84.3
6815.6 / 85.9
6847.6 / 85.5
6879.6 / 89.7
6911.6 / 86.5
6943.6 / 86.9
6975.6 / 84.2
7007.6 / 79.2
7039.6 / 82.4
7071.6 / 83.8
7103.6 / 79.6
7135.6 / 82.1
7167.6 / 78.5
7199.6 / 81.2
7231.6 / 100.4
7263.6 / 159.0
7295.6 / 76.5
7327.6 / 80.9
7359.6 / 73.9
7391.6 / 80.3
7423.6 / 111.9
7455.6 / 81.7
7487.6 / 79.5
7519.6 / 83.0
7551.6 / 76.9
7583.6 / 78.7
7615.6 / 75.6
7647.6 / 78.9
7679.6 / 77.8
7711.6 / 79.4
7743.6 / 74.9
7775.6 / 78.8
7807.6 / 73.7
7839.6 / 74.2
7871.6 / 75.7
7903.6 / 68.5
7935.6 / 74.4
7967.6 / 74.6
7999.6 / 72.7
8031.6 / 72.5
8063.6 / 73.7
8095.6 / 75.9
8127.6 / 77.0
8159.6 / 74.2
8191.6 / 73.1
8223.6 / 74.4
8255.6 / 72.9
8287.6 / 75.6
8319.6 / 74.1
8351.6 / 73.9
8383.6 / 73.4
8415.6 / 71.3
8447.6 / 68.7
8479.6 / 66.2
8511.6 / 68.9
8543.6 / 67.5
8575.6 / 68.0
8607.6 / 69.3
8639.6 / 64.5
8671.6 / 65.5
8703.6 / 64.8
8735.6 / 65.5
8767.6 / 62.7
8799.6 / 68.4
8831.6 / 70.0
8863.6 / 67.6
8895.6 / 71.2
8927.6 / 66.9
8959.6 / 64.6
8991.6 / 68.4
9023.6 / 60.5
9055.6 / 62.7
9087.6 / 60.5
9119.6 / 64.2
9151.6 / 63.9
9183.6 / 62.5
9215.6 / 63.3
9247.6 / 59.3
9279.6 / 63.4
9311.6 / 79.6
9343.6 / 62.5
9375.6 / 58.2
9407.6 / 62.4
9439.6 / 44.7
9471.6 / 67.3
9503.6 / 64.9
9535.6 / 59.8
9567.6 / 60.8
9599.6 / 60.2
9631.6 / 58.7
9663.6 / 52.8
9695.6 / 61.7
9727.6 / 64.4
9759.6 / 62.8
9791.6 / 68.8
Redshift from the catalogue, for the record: 0.10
